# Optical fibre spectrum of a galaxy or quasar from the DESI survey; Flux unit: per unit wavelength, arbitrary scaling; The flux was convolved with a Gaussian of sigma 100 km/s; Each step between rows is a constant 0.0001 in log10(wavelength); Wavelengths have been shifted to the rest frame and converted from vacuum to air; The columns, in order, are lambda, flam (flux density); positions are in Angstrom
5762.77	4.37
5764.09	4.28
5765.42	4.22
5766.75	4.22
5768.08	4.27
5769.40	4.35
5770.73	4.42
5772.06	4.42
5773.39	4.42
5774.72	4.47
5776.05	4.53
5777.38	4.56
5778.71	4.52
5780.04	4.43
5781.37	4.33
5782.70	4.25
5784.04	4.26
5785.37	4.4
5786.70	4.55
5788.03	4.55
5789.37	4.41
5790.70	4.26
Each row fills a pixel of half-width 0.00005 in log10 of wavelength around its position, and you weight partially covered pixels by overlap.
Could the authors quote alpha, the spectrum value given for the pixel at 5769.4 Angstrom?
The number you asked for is 4.35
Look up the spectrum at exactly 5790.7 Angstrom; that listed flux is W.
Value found 4.26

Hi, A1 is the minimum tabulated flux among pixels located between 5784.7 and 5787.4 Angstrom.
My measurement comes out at 4.4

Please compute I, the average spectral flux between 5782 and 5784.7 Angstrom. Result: 4.25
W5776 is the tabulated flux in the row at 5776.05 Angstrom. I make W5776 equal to 4.53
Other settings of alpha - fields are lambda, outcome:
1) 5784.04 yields 4.26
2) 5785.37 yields 4.4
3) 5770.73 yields 4.42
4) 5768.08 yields 4.27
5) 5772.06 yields 4.42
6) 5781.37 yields 4.33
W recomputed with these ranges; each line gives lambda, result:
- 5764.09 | 4.28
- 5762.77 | 4.37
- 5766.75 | 4.22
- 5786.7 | 4.55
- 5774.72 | 4.47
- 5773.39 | 4.42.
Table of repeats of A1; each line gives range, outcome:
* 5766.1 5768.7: 4.22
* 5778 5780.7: 4.43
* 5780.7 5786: 4.25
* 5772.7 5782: 4.33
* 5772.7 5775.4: 4.42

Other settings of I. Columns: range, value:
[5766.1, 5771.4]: 4.32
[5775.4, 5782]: 4.48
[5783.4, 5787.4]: 4.41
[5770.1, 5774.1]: 4.42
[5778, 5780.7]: 4.48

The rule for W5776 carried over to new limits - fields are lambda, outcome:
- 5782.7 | 4.25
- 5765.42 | 4.22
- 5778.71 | 4.52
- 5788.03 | 4.55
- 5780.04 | 4.43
